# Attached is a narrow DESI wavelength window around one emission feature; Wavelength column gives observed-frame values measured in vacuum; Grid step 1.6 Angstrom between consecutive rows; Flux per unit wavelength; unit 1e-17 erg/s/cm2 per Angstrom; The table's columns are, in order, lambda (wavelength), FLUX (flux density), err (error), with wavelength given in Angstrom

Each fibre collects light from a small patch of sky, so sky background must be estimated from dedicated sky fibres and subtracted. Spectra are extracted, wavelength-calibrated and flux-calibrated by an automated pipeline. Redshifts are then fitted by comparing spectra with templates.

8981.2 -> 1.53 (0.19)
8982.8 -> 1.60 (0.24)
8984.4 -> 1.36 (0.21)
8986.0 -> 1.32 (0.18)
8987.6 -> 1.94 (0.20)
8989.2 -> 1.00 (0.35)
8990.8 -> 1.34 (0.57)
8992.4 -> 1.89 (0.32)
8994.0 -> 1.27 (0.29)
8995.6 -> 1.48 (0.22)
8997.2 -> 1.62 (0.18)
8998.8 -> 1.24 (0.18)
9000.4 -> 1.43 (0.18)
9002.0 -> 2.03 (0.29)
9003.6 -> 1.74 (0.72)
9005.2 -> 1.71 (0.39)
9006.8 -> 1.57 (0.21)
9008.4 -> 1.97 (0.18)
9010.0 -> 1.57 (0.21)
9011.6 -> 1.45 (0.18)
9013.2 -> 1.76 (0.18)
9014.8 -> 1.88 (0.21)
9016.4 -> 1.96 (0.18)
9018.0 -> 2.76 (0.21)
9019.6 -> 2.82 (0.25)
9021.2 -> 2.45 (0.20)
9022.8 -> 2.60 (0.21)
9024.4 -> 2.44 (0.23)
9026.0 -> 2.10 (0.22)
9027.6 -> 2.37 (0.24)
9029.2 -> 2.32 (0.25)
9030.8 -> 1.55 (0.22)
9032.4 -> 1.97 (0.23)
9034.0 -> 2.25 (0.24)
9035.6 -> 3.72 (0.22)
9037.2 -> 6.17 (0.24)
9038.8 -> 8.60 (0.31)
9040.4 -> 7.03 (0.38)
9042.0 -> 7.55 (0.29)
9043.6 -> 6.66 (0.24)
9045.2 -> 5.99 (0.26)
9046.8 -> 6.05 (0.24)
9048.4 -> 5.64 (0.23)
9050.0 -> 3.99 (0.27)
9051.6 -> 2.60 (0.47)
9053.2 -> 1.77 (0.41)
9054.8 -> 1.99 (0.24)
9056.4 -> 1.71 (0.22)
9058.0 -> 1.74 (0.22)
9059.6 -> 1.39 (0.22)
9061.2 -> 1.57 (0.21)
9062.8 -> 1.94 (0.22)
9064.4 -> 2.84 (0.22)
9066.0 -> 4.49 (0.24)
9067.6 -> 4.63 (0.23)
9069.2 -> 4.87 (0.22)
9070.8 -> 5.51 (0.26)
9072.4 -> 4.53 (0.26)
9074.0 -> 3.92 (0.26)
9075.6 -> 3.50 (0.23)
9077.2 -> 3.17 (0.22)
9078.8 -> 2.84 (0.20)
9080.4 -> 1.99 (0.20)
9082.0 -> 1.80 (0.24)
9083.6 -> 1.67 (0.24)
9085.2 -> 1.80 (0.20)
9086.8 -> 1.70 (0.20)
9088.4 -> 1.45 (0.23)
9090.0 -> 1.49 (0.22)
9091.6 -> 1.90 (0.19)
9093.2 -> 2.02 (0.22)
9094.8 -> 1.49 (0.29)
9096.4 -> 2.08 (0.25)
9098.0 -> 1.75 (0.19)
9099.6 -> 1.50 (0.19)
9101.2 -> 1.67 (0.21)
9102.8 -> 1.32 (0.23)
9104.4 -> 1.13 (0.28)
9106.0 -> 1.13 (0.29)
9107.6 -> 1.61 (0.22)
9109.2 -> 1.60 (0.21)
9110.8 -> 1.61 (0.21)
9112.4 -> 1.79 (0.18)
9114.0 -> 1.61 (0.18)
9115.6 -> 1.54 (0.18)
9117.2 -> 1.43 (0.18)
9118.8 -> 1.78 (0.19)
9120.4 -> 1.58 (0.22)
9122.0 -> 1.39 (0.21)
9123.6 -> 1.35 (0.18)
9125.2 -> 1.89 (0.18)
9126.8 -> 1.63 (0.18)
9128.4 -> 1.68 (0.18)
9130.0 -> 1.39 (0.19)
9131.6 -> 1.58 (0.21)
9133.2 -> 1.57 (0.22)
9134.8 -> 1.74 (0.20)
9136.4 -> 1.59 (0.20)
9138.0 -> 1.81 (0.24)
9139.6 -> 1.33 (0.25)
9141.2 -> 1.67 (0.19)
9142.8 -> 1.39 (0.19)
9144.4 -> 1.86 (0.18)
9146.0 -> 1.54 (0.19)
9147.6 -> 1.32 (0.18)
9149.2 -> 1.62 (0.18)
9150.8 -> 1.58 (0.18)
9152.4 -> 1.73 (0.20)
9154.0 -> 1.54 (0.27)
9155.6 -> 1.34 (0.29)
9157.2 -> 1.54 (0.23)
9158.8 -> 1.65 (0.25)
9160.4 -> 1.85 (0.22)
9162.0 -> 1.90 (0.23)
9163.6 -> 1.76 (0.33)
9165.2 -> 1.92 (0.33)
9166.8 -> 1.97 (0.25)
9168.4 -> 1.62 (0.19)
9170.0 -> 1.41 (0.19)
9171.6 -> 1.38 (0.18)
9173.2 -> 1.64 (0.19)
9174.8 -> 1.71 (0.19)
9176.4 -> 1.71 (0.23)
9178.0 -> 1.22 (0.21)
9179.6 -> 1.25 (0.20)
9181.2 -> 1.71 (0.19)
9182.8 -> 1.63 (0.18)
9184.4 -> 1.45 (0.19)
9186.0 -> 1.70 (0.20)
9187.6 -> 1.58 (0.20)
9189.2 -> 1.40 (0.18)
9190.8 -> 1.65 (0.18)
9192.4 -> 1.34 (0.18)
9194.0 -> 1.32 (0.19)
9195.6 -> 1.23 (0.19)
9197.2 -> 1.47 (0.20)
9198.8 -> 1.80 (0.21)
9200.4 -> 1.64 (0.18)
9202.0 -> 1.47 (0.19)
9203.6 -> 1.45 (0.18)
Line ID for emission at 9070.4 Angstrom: [N II] 6583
